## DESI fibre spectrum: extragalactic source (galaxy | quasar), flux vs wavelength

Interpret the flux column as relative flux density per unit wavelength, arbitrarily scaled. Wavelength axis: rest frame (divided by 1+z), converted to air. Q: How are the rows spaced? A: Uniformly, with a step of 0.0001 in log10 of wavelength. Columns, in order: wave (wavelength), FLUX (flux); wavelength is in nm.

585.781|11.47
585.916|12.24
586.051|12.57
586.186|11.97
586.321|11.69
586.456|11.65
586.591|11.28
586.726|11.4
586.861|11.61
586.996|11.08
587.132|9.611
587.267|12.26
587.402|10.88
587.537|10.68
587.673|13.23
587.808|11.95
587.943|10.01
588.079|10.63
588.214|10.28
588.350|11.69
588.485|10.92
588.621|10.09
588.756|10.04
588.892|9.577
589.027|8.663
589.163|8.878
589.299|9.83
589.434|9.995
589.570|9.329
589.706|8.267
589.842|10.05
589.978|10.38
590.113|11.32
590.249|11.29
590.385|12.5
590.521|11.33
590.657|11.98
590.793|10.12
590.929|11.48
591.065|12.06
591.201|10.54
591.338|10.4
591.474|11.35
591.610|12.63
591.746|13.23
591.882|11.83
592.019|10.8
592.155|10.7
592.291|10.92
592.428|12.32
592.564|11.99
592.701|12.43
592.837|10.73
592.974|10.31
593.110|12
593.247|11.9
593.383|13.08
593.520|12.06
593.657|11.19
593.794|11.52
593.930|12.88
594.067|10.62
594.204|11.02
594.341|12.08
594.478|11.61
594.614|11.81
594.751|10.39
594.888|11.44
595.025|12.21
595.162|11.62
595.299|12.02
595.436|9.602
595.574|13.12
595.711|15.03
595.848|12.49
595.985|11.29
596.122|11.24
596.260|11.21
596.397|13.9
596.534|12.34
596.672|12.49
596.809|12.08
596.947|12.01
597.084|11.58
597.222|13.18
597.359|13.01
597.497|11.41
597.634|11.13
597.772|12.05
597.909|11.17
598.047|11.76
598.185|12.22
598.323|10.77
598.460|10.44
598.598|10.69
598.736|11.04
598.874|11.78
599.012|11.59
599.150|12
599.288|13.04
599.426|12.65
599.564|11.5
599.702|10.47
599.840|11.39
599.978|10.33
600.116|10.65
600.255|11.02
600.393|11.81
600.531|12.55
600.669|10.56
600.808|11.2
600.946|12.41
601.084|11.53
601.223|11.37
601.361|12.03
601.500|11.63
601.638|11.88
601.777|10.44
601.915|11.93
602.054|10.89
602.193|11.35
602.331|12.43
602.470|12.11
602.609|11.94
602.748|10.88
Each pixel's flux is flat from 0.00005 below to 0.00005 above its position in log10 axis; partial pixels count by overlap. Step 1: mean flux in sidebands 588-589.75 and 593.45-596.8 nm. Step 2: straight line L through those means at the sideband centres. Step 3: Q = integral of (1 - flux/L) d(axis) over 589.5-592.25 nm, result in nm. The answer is -0.14 nm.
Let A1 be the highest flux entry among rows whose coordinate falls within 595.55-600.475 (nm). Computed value 15.03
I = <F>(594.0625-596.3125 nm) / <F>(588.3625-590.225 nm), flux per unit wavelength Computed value 1.2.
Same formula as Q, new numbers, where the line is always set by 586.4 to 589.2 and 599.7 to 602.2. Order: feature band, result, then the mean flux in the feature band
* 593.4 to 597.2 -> -0.27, 11.9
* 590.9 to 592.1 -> -0.07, 11.6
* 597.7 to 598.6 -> -0.01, 11.3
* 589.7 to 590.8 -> -0.01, 11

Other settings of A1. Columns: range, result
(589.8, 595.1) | 13.23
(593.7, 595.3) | 12.88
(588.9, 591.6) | 12.5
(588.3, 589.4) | 11.69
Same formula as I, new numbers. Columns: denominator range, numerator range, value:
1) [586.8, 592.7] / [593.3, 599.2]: 1.08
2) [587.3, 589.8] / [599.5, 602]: 1.10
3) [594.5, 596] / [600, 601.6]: 0.96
